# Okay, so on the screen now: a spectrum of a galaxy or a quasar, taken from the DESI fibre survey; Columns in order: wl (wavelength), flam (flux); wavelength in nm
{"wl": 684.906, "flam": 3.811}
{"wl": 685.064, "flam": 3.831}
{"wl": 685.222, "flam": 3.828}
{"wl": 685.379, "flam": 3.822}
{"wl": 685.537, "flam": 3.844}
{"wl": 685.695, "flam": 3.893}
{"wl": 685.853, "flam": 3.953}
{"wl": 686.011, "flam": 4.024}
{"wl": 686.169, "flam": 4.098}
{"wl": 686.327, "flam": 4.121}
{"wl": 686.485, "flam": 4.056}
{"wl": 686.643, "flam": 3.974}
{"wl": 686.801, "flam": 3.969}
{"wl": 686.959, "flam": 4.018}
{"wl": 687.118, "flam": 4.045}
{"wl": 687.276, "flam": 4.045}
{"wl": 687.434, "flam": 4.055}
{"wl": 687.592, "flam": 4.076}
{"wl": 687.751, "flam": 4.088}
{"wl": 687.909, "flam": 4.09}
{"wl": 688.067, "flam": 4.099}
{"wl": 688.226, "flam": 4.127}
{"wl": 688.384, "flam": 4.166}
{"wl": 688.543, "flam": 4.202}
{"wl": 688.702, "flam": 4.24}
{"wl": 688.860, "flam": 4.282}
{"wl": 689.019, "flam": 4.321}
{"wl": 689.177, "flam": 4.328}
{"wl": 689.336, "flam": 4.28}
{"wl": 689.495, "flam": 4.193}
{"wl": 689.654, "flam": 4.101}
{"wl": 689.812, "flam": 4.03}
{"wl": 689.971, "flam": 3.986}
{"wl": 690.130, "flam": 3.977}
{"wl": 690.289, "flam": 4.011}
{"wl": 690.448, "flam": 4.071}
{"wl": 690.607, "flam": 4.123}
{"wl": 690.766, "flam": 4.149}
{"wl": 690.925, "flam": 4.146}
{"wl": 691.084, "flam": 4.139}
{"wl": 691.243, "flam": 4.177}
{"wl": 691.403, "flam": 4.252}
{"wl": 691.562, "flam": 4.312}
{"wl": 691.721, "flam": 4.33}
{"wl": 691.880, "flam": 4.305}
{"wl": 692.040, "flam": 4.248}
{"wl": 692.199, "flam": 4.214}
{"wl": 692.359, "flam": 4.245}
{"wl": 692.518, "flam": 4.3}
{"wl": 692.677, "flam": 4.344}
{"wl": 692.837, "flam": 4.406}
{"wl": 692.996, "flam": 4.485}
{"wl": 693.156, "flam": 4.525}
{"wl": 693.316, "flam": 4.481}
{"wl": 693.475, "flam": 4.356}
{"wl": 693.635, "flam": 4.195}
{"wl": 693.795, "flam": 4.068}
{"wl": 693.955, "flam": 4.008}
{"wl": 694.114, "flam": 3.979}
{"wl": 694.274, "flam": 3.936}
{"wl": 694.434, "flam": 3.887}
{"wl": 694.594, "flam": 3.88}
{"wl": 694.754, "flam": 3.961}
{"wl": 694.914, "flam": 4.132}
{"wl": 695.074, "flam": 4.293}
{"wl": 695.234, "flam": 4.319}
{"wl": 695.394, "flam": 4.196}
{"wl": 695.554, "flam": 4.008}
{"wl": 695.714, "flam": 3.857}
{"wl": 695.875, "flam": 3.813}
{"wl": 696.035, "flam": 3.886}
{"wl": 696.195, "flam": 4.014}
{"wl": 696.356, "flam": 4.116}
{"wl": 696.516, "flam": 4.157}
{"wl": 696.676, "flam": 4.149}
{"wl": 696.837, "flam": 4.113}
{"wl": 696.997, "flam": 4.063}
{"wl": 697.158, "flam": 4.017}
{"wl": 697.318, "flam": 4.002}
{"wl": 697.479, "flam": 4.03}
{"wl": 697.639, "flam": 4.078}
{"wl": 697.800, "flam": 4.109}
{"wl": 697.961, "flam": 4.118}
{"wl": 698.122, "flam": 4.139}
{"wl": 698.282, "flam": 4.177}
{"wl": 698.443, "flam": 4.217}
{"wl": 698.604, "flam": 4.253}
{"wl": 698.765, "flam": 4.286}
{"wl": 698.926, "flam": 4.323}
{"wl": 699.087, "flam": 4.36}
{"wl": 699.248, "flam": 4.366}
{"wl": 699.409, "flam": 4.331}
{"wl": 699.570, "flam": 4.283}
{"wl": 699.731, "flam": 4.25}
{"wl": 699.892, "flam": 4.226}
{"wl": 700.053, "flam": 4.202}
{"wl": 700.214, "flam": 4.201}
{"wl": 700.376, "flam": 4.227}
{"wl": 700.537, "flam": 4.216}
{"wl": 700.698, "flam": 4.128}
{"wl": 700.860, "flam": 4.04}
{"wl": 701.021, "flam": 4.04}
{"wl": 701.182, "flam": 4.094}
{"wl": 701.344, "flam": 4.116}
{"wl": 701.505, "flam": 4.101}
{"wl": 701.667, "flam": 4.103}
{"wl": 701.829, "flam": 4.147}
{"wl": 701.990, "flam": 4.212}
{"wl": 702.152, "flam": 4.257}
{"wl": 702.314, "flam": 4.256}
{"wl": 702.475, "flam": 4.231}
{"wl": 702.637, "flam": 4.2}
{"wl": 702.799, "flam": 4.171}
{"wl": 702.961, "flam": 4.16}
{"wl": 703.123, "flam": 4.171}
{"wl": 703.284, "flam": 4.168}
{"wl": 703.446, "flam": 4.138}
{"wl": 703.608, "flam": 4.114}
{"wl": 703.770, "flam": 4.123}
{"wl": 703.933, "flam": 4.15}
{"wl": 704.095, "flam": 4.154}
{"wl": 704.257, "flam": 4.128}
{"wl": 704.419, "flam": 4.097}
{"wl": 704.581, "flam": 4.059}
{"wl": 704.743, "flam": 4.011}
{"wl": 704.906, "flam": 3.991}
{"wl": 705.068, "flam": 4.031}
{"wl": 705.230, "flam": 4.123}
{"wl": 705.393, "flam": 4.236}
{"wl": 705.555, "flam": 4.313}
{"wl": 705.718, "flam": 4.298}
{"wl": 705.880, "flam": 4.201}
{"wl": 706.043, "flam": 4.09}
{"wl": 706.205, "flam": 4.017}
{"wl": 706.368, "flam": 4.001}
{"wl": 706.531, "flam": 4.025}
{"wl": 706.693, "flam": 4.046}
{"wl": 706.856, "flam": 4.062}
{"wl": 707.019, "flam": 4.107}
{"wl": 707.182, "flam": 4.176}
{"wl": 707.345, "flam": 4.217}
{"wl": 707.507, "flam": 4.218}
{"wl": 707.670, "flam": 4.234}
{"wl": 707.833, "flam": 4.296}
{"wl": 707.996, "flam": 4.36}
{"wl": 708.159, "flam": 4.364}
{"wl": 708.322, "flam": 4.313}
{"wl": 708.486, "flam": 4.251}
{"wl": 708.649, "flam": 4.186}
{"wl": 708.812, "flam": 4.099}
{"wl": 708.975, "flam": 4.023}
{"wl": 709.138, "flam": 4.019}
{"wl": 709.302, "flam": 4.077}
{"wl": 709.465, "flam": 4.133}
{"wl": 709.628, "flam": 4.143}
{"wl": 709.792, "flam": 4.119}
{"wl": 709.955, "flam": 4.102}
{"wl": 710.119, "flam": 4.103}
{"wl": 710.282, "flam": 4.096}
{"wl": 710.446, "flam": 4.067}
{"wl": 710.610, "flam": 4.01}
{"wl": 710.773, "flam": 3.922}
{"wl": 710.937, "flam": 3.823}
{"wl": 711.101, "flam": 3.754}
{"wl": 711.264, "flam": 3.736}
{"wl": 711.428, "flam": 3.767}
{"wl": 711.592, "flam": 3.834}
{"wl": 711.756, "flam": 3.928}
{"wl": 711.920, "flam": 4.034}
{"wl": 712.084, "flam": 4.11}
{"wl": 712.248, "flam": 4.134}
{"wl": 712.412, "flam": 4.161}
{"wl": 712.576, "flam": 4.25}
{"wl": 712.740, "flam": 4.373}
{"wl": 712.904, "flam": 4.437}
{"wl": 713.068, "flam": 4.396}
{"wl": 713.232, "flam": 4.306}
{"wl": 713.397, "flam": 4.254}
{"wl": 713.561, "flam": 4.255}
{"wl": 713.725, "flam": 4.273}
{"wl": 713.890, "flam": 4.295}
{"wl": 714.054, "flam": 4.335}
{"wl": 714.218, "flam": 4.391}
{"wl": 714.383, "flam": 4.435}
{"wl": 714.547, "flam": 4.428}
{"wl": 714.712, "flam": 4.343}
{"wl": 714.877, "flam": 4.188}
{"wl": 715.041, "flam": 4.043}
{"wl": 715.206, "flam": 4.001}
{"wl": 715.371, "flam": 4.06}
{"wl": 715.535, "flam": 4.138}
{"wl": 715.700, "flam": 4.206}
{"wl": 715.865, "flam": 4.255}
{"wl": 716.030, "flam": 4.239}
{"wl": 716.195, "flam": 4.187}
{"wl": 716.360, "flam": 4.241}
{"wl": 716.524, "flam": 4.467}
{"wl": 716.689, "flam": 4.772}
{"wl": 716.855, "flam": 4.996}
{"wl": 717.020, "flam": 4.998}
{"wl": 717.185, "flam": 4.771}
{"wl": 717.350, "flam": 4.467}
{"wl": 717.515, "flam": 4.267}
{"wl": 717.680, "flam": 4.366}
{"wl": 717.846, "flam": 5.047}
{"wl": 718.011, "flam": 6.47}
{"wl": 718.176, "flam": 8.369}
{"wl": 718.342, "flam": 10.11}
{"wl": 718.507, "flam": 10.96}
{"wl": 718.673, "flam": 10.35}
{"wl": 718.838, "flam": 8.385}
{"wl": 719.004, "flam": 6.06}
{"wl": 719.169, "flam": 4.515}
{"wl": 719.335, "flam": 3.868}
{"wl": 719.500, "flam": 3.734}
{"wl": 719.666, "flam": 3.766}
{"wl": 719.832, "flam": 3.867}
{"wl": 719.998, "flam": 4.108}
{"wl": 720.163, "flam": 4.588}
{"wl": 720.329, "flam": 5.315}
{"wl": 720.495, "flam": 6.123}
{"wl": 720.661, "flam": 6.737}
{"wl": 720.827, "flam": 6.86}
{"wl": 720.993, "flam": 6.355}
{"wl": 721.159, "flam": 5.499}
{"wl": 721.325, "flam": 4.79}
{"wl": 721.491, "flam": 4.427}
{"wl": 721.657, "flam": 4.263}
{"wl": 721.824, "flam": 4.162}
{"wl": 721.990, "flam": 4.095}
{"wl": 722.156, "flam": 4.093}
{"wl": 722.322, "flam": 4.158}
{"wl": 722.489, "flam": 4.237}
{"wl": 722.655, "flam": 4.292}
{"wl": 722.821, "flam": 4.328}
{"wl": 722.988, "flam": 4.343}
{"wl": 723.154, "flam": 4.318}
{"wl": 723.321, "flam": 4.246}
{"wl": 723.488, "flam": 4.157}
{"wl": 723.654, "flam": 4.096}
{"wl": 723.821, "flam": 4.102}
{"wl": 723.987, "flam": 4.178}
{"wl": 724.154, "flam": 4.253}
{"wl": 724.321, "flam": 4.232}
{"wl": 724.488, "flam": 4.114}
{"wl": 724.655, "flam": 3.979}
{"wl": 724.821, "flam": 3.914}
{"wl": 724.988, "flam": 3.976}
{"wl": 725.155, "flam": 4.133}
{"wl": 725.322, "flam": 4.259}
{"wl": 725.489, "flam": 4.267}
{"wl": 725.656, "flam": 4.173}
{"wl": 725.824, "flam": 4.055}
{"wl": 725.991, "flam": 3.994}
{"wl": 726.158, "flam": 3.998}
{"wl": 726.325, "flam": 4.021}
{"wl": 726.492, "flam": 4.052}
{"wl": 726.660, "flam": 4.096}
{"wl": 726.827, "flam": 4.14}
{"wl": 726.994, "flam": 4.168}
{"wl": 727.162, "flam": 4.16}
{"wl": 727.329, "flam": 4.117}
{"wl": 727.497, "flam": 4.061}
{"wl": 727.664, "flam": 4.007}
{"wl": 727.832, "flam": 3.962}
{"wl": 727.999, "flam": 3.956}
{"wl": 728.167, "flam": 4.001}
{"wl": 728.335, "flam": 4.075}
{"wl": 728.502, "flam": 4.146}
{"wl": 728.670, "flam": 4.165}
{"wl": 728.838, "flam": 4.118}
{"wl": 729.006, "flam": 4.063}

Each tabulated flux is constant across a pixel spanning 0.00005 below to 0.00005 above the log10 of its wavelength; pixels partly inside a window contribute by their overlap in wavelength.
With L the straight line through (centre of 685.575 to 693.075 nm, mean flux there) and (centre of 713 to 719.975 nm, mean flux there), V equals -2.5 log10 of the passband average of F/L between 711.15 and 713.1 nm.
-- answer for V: 0.197 mag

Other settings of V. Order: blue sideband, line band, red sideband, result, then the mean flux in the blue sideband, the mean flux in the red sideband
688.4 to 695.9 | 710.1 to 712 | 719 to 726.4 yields 0.113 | 4.17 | 4.45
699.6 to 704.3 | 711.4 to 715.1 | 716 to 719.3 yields 0.284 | 4.16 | 6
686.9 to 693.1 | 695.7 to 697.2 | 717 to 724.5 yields 0.096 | 4.18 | 5.2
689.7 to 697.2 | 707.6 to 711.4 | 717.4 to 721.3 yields 0.284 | 4.14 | 6.04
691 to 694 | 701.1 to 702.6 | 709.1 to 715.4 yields 0.011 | 4.29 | 4.13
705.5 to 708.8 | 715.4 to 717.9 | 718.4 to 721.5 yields 0.211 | 4.19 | 5.87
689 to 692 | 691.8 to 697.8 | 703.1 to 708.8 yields 0.007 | 4.17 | 4.16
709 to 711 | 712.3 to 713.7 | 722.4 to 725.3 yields -0.058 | 4.05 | 4.17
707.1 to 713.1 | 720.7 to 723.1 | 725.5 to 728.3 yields -0.163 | 4.11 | 4.06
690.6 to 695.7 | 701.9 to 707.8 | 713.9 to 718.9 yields 0.150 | 4.2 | 5.32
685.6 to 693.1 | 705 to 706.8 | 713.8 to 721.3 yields 0.162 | 4.15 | 5.24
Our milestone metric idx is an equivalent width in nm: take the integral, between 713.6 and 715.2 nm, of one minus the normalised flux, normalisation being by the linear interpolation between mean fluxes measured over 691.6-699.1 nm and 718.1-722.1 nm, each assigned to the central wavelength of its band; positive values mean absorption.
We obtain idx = 0.35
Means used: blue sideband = 4.16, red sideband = 5.87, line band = 4.29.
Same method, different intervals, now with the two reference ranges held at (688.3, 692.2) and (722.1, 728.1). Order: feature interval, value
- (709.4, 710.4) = 0.01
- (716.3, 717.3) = -0.14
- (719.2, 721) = -0.36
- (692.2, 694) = -0.06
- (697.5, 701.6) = -0.02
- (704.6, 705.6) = 0.01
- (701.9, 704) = -0.01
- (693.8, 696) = 0.08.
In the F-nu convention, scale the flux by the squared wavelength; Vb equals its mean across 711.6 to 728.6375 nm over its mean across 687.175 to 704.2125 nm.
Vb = 1.19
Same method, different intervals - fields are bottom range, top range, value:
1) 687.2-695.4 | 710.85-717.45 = 1.09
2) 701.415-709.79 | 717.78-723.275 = 1.39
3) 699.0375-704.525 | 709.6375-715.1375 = 1.02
